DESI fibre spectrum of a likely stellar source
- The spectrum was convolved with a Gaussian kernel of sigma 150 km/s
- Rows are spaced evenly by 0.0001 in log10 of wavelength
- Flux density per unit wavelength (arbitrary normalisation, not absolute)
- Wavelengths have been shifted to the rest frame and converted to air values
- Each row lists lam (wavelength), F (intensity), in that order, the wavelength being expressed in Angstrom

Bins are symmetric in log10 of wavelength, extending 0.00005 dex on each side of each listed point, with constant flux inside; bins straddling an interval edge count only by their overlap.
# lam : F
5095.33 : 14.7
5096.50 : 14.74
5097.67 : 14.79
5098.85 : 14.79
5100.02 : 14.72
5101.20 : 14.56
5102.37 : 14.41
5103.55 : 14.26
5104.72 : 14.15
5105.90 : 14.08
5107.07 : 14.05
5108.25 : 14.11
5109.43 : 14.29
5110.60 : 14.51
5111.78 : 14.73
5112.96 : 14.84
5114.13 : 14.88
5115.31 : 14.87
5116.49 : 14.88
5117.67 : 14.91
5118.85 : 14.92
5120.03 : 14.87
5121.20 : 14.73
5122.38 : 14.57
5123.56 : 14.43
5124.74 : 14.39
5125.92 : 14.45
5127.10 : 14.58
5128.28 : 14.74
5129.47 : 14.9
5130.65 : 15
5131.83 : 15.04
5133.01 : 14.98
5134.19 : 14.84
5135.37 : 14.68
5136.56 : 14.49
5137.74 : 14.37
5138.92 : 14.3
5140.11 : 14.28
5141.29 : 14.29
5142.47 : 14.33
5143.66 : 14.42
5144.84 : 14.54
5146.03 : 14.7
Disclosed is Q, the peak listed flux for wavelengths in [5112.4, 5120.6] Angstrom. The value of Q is 14.92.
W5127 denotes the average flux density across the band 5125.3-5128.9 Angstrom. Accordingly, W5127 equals 14.6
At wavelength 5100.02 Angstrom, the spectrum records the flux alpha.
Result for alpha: 14.72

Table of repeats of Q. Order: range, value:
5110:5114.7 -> 14.88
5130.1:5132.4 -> 15.04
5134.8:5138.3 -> 14.68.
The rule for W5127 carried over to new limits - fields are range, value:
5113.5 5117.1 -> 14.9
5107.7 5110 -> 14.2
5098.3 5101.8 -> 14.7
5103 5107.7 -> 14.1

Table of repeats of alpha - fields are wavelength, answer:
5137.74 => 14.37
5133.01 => 14.98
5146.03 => 14.7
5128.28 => 14.74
